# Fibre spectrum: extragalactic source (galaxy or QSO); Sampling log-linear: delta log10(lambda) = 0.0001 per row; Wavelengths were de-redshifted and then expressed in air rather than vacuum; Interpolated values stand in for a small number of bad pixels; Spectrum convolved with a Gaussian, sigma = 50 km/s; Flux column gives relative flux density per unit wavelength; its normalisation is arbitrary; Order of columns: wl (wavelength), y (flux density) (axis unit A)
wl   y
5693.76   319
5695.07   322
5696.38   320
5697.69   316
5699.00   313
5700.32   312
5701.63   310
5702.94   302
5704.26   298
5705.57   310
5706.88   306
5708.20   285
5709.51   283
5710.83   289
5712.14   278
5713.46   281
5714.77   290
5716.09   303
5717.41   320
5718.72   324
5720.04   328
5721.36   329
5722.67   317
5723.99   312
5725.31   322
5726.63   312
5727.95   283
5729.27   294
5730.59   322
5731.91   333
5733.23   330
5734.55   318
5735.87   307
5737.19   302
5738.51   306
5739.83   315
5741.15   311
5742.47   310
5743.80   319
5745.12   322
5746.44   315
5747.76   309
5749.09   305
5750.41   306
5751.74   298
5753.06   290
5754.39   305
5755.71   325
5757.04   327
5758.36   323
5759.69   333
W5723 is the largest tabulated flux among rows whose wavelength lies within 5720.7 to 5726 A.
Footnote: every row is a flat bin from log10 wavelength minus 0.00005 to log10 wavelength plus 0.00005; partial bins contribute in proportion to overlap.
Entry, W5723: 329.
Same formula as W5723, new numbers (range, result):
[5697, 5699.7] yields 316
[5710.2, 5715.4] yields 290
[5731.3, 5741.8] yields 333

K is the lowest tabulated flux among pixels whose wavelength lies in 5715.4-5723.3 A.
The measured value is 303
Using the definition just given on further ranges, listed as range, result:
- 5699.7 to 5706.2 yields 298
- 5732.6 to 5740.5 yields 302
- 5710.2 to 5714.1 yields 278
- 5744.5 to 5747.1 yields 315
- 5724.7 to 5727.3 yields 312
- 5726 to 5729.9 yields 283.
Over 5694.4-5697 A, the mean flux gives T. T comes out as 321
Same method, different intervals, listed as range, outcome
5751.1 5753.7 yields 295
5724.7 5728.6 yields 305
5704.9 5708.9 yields 301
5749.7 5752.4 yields 302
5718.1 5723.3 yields 325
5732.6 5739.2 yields 313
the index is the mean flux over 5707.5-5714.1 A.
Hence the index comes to 283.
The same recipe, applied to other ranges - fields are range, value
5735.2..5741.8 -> 308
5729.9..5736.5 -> 322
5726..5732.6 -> 309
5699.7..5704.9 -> 305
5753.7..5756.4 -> 314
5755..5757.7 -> 326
